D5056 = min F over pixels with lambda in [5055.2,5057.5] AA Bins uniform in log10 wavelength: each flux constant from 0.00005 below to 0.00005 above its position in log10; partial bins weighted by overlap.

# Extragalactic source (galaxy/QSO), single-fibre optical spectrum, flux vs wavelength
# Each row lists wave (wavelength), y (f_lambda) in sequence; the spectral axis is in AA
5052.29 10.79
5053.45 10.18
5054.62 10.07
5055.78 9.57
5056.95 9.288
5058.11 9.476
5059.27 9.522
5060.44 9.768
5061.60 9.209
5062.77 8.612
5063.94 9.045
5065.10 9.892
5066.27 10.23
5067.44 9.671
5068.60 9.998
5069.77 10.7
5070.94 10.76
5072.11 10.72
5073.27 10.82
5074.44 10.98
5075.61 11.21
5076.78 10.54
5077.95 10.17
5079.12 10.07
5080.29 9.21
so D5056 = 9.288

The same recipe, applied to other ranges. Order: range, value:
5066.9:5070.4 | 9.671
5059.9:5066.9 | 8.612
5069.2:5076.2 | 10.7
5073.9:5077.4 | 10.54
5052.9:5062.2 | 9.209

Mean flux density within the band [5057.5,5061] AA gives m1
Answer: 9.6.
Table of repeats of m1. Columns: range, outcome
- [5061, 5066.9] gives 9.39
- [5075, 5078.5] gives 10.6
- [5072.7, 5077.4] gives 10.9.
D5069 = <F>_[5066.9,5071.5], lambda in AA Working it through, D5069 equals 10.3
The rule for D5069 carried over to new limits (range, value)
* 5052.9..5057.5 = 9.76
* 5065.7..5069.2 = 9.97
